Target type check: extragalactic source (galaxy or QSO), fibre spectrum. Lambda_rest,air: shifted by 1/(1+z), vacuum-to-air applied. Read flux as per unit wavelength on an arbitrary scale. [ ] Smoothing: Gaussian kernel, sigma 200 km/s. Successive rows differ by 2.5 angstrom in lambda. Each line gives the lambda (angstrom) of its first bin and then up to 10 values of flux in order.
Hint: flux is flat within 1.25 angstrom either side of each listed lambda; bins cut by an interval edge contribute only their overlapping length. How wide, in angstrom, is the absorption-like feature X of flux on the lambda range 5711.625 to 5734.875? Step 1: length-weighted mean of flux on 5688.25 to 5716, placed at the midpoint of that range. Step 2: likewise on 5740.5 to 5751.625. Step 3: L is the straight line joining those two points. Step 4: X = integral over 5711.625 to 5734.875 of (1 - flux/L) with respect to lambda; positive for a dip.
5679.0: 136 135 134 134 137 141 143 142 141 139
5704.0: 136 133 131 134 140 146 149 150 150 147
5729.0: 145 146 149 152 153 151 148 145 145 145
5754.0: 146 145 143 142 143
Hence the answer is -0.63 angstrom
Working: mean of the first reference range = 138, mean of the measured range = 146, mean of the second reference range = 147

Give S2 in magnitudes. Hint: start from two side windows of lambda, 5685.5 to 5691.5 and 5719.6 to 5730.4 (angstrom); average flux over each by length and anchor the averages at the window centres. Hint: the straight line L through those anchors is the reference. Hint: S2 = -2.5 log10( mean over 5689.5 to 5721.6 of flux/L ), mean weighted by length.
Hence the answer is 0.015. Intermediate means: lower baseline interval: 137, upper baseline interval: 148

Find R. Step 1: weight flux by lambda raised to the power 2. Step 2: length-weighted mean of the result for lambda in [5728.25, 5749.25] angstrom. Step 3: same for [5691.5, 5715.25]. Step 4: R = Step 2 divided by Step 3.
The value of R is 1.1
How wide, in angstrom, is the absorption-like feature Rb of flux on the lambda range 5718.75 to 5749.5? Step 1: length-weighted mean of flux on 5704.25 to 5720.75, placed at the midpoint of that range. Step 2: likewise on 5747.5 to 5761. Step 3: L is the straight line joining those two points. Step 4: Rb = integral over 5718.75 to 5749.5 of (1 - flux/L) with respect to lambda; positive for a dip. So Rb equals -1.43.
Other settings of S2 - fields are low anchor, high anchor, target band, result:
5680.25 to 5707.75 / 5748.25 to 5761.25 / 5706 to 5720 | 0.01 mag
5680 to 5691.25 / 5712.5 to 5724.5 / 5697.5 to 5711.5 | 0.05 mag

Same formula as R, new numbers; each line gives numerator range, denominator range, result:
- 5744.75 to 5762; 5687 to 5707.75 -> 1.06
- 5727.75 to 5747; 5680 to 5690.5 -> 1.12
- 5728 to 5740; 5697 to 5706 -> 1.09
